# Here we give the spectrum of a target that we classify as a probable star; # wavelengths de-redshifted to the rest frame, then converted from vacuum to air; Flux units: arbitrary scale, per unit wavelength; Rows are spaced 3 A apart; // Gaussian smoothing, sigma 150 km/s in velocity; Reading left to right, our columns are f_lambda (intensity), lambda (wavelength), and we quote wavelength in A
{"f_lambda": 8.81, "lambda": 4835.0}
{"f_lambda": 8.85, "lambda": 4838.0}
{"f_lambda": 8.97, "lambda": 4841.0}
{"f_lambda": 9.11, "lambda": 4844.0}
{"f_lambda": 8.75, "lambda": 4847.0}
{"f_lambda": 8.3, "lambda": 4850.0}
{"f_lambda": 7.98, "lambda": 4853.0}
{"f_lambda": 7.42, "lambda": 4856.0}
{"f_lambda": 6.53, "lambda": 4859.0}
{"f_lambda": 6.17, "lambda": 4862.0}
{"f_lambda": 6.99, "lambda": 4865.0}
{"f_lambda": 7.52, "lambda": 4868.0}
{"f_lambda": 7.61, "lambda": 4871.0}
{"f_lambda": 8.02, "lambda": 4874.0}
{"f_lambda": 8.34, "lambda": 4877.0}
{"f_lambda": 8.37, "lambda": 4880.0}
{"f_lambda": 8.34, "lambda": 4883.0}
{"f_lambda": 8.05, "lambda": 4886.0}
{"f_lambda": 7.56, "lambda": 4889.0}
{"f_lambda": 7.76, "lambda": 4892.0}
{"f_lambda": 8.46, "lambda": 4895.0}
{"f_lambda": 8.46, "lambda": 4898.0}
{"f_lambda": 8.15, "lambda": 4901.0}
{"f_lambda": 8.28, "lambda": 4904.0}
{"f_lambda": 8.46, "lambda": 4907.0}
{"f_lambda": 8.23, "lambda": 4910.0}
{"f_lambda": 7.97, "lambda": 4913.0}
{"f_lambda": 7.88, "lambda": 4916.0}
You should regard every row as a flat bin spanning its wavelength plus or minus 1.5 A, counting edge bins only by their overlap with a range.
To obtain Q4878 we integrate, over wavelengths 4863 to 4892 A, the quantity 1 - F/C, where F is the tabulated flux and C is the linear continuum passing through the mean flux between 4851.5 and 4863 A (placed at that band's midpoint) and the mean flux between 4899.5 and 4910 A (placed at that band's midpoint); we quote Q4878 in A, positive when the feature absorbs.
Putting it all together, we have -0.9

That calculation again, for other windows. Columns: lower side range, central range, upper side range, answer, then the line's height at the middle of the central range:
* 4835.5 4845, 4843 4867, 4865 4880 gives 2.4 A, 8.44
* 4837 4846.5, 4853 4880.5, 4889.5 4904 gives 3.7 A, 8.6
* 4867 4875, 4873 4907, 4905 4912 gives -0.7 A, 8.02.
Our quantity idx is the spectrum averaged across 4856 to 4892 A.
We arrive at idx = 7.59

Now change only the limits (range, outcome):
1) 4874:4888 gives 8.22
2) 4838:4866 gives 7.87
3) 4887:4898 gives 8.01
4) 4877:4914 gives 8.18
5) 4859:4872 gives 6.99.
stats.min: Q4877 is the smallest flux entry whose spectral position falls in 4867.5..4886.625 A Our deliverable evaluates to 7.52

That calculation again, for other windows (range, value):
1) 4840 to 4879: 6.17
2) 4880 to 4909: 7.56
